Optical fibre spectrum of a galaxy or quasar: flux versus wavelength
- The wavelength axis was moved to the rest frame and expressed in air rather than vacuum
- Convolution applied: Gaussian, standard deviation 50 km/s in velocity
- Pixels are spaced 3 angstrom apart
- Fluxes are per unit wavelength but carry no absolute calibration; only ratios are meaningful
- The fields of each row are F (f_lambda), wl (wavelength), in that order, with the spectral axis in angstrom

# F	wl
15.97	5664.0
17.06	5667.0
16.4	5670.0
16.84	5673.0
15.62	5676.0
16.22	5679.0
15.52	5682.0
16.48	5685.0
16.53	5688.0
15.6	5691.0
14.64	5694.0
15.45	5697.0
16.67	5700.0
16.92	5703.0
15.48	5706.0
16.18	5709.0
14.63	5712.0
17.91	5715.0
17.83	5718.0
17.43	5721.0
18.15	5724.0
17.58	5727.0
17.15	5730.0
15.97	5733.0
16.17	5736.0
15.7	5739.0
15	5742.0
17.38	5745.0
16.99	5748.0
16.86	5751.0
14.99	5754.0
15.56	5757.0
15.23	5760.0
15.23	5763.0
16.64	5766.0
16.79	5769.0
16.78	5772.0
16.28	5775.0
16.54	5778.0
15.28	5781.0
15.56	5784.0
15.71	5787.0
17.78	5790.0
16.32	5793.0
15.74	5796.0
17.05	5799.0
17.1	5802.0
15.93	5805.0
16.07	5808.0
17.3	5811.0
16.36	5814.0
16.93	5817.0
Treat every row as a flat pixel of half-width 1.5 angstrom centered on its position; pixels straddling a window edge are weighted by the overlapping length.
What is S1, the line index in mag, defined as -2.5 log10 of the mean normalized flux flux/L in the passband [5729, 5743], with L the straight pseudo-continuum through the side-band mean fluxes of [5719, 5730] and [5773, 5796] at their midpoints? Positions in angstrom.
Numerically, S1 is 0.09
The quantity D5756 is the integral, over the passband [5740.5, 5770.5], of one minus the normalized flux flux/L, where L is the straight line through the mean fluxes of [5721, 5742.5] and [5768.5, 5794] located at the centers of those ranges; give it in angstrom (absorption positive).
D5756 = 0.8 angstrom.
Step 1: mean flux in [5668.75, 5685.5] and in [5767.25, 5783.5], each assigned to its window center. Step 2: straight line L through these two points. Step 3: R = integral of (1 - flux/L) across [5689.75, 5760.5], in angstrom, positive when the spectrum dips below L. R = -0.5 angstrom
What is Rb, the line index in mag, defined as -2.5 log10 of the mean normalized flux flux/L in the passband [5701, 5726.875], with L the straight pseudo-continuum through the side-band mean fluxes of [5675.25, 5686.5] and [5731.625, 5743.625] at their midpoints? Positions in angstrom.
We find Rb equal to -0.07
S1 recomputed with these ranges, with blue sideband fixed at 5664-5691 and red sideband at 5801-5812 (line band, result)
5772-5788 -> 0.04 mag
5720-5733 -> -0.07 mag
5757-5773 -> 0.03 mag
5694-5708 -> 0.02 mag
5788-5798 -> 0.00 mag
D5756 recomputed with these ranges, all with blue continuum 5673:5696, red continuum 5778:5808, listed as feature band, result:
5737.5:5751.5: -0.2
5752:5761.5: 0.5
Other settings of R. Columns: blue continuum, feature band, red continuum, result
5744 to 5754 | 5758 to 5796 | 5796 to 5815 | 1.2 angstrom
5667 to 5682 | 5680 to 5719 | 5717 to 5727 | 2.1 angstrom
